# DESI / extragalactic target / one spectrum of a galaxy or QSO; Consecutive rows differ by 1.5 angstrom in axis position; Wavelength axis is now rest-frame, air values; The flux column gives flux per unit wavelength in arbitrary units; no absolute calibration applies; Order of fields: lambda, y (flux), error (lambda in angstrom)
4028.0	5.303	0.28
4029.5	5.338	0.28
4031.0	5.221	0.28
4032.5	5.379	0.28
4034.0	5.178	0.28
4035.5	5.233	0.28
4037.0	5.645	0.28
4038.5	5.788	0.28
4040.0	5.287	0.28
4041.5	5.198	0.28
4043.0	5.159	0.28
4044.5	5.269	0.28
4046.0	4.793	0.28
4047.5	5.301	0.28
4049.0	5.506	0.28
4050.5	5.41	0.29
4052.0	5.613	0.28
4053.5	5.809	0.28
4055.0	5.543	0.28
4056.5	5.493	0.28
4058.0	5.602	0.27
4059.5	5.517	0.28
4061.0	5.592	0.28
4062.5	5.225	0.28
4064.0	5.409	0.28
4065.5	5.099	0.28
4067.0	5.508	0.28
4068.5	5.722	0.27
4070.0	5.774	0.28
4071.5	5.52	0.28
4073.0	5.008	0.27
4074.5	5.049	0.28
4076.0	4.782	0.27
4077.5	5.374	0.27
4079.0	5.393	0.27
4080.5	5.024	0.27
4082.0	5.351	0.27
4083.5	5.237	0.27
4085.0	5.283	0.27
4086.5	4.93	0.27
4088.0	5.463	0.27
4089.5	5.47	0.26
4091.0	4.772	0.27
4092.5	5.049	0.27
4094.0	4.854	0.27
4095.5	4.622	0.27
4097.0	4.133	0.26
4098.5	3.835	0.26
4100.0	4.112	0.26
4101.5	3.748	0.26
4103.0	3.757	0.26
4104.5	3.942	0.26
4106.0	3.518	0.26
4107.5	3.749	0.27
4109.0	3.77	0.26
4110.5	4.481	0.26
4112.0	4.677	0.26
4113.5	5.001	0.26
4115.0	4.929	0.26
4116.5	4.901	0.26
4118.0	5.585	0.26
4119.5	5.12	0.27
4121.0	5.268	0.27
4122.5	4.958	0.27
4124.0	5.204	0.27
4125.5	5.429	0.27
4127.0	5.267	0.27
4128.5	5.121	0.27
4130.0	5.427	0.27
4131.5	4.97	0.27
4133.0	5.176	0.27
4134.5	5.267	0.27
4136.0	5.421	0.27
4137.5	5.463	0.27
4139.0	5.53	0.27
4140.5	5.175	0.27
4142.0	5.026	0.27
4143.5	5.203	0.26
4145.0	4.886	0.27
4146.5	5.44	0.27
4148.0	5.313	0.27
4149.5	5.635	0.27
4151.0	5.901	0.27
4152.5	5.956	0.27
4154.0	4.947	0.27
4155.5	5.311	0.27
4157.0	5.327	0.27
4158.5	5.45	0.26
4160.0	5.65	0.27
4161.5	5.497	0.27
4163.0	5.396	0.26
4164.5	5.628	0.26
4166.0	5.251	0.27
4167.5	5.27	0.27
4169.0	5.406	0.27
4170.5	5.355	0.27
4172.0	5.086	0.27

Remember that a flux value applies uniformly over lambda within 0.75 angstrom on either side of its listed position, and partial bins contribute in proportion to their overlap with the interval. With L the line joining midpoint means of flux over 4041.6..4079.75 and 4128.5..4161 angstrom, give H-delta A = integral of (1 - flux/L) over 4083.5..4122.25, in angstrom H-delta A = 5.4 angstrom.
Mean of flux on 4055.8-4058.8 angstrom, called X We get 5.55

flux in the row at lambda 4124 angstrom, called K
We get 5.204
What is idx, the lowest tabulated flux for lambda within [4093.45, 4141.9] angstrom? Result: 3.518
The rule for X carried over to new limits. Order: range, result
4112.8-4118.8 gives 5.1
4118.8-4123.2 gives 5.12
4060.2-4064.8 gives 5.41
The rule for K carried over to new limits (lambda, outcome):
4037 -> 5.645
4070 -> 5.774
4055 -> 5.543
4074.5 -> 5.049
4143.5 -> 5.203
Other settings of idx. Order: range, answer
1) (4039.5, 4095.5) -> 4.622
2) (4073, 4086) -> 4.782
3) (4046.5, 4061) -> 5.301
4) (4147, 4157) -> 4.947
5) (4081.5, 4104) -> 3.748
